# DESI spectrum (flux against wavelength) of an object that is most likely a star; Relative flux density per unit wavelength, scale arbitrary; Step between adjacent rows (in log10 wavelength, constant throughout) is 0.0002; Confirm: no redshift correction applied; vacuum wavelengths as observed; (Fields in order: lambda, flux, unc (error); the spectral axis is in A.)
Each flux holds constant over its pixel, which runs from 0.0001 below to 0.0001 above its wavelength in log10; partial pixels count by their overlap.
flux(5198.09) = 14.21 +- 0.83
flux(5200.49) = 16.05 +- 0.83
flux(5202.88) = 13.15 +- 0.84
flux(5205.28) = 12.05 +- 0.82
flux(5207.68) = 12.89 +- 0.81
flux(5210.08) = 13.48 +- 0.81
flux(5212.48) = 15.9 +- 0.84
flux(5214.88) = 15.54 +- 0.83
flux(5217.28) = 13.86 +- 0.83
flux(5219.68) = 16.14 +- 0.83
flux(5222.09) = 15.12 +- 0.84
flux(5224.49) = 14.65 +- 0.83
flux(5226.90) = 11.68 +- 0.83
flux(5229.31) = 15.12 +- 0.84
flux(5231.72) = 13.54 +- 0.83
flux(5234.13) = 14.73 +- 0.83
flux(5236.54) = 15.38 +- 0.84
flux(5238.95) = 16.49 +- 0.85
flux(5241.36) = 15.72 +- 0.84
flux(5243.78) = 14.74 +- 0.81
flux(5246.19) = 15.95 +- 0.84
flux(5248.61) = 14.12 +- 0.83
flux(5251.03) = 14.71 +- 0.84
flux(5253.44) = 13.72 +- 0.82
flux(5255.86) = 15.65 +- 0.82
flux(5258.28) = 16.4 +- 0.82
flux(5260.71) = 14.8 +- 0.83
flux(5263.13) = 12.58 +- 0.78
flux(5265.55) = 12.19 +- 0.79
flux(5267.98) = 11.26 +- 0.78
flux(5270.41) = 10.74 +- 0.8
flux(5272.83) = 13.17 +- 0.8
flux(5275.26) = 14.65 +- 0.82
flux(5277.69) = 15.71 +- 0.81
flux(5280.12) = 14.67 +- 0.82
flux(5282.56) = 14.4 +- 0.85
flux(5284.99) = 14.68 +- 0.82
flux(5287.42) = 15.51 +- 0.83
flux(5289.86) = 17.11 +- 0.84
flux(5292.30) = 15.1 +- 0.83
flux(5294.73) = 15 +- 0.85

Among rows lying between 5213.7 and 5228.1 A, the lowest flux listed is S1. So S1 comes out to 11.68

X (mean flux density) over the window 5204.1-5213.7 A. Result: 13.6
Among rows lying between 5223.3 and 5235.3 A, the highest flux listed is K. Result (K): 15.12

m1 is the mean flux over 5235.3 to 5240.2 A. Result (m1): 15.9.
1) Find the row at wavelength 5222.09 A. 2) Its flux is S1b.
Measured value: 15.12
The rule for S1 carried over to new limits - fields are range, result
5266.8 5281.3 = 10.74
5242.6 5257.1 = 13.72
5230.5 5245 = 13.54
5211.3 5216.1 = 15.54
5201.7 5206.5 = 12.05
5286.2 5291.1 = 15.51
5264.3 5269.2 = 11.26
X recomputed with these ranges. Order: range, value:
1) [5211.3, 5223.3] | 15.3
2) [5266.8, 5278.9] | 13.1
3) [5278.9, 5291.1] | 15.3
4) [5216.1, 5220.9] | 15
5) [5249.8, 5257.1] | 14.7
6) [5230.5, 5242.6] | 15.2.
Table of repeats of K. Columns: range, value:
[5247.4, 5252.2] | 14.71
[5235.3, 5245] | 16.49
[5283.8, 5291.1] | 17.11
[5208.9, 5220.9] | 16.14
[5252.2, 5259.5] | 16.4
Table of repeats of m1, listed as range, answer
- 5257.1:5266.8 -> 14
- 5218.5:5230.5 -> 14.5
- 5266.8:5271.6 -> 11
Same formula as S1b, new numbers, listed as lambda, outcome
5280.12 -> 14.67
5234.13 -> 14.73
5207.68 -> 12.89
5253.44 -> 13.72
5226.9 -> 11.68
